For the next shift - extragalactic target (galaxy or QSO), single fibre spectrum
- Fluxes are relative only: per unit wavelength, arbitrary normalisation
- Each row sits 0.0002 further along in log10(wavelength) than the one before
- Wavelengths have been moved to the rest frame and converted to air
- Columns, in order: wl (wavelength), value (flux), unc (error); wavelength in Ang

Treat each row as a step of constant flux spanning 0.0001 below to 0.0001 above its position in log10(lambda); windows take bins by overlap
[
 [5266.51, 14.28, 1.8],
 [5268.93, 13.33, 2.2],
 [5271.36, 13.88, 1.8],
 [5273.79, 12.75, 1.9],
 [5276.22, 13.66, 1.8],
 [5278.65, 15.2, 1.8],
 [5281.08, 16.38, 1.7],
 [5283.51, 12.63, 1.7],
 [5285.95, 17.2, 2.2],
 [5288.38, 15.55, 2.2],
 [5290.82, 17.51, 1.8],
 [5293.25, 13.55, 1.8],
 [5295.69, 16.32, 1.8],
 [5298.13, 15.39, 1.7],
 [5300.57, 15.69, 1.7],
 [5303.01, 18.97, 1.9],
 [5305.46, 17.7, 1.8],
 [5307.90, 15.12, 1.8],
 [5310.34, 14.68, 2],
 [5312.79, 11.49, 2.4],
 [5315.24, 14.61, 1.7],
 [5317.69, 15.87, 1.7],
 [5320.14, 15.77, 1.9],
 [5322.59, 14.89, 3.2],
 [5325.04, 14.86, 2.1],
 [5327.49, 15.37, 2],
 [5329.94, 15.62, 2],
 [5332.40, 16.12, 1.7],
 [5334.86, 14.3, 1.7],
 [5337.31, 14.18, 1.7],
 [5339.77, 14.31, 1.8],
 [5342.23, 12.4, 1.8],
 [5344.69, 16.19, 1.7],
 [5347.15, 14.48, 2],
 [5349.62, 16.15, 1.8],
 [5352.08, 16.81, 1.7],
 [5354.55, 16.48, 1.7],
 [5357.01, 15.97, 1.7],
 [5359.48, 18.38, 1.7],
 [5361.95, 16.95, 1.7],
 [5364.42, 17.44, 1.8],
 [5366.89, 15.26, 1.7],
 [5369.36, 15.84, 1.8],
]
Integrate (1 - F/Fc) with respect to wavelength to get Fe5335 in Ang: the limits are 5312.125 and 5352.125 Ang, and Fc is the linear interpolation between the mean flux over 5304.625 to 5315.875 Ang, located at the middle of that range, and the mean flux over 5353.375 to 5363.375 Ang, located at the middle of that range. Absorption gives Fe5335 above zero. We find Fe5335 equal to 2.0 Ang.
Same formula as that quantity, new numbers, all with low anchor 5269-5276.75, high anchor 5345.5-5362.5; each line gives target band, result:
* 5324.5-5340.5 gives 0.6 Ang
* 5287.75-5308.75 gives -2.8 Ang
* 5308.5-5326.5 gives 0.5 Ang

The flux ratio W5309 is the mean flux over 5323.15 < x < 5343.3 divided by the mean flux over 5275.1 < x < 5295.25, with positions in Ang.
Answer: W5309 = 1.0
